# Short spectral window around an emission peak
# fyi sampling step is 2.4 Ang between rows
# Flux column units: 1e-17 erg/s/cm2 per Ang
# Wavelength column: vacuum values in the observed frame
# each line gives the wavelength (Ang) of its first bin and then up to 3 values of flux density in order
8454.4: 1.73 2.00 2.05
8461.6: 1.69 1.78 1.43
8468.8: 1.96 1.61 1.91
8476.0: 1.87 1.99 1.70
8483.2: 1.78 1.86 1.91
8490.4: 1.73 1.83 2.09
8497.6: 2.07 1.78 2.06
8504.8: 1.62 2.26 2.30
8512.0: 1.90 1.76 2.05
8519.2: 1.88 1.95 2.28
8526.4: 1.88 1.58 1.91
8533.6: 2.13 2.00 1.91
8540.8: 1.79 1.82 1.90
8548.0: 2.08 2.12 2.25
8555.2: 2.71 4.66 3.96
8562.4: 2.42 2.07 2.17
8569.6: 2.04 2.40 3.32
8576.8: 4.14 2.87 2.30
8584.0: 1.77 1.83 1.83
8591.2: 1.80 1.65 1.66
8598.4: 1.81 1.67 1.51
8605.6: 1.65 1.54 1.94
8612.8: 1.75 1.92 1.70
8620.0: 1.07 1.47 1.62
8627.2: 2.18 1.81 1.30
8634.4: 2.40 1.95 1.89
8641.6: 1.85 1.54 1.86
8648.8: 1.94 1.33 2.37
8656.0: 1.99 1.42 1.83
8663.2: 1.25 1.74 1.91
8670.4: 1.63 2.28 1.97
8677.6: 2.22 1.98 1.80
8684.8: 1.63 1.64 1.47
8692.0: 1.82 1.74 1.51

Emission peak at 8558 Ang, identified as [S II] 6716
